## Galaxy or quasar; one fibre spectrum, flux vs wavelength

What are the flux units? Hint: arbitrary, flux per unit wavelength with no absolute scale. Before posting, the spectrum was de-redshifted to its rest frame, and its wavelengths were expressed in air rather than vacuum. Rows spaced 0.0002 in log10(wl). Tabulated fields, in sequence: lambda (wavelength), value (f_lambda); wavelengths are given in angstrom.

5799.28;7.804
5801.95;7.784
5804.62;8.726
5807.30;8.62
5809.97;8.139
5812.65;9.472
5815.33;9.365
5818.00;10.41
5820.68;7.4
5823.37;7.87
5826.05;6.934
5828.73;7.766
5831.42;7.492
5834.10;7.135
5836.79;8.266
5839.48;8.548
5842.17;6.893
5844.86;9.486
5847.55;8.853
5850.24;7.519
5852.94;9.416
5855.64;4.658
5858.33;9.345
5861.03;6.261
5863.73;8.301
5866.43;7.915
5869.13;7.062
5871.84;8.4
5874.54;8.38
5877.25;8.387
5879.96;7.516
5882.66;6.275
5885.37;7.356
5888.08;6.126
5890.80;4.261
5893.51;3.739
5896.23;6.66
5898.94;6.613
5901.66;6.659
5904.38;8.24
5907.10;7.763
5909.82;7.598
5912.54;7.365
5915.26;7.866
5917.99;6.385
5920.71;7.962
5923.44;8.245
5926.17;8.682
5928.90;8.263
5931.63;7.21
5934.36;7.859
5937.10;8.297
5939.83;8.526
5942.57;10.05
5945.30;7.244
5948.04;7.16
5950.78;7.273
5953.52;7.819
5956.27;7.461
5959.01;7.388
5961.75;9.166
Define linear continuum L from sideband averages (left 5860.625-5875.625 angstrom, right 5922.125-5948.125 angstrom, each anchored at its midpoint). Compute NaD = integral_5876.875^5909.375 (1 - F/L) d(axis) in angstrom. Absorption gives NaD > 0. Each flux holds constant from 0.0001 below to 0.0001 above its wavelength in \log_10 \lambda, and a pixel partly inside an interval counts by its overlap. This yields 5.49 angstrom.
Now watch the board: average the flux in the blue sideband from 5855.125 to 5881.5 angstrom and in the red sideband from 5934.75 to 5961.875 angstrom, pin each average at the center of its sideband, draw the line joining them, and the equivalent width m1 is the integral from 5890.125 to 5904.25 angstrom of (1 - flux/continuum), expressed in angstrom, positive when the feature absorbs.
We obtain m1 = 3.5 angstrom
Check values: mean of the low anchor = 7.71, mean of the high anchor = 7.98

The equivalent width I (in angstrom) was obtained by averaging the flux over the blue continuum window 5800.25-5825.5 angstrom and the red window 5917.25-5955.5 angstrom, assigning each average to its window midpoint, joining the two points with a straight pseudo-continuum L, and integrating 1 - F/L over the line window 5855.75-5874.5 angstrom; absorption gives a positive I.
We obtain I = 1.37 angstrom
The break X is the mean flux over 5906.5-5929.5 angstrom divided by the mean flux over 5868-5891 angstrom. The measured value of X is 1.08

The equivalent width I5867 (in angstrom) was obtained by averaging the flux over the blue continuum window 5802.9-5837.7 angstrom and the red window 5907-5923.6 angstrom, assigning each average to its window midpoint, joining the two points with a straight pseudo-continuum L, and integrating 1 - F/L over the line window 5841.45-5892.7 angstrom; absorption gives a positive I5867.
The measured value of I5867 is 2.97 angstrom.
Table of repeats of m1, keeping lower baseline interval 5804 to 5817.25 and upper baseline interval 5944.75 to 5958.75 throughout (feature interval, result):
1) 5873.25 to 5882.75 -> 0.5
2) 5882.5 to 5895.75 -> 4.1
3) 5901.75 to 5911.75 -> 0.3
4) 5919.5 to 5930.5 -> -0.8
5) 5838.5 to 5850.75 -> 0.4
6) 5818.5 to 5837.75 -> 2.4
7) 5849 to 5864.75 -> 1.6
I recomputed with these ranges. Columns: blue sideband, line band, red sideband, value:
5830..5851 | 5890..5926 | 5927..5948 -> 5.1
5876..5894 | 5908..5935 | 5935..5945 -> 0.5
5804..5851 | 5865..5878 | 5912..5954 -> 0.2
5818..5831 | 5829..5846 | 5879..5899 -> -1.2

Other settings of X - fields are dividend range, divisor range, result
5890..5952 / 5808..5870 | 0.92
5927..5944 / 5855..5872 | 1.12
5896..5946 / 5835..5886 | 1.00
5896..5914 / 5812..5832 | 0.88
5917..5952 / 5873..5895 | 1.22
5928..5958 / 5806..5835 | 0.96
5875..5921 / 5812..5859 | 0.85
